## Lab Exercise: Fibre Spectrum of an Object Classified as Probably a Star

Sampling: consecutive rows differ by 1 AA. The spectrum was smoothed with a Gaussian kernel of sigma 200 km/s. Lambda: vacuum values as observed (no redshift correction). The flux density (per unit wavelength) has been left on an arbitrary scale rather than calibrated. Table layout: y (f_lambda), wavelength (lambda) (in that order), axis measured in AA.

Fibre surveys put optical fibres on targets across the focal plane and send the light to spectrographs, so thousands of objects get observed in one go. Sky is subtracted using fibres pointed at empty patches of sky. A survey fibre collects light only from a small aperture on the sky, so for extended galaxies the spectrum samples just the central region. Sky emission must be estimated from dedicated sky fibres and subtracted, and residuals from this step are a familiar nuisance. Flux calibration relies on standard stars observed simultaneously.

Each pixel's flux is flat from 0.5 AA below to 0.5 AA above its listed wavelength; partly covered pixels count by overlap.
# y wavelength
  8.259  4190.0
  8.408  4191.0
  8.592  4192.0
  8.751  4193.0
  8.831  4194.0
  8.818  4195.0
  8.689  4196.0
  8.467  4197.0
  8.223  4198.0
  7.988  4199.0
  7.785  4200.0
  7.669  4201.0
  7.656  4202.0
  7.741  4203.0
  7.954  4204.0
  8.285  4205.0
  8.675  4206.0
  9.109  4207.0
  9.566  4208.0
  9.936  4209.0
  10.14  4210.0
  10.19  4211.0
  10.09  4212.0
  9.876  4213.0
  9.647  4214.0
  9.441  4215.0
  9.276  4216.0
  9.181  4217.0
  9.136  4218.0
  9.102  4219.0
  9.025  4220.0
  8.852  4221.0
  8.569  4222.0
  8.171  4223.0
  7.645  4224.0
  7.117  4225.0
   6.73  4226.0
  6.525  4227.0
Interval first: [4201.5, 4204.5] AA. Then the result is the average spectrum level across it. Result 7.78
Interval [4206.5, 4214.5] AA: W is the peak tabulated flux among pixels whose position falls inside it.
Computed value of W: 10.19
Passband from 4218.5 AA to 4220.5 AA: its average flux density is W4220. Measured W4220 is 9.06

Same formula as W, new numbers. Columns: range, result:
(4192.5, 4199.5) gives 8.831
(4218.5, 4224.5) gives 9.102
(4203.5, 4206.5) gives 8.675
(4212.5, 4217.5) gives 9.876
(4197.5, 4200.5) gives 8.223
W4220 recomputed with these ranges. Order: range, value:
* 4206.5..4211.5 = 9.79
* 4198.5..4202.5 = 7.77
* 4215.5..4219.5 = 9.17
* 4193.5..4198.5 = 8.61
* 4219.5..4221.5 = 8.94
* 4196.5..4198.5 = 8.35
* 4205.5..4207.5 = 8.89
